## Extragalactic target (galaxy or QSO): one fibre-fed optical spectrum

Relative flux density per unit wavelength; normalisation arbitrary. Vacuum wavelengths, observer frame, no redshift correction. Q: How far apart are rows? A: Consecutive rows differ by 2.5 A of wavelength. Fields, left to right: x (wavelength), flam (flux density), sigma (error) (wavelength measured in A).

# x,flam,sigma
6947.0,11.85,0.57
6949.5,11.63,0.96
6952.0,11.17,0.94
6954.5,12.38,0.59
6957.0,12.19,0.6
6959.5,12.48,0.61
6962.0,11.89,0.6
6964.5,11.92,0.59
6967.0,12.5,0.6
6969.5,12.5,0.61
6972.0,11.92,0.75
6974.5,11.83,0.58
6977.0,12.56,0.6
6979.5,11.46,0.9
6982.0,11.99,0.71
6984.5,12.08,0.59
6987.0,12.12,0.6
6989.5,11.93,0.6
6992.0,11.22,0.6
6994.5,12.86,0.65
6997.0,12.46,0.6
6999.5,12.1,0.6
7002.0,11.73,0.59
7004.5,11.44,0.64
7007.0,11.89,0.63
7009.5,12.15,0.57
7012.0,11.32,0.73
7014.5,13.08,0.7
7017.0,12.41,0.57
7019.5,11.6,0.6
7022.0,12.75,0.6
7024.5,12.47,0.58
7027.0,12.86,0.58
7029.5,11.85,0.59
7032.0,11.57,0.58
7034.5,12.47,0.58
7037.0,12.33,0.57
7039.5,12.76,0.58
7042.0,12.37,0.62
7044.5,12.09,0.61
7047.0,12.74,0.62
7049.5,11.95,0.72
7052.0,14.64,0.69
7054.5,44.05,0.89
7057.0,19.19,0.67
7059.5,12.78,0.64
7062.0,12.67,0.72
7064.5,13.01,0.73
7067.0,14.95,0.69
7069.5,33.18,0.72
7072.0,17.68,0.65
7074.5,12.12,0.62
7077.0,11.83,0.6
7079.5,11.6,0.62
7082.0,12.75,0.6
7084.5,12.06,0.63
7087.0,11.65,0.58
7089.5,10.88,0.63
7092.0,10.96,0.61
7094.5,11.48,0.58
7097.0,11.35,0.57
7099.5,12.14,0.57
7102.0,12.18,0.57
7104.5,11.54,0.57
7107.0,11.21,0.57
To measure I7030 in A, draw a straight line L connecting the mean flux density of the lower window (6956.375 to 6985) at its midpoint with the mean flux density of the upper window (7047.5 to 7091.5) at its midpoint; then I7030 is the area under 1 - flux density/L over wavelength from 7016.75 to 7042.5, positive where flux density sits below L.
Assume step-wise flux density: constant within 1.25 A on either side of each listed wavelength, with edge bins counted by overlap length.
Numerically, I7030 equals 3.9 A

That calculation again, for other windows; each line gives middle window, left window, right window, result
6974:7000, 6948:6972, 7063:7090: 1.30 A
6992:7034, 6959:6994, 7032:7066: 4.90 A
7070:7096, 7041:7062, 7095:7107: 1.74 A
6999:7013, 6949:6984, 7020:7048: 0.53 A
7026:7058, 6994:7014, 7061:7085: -3.47 A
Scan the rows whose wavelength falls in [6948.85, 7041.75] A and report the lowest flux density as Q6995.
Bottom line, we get 11.17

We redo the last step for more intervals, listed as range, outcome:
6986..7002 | 11.22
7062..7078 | 11.83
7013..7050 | 11.57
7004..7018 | 11.32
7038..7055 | 11.95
